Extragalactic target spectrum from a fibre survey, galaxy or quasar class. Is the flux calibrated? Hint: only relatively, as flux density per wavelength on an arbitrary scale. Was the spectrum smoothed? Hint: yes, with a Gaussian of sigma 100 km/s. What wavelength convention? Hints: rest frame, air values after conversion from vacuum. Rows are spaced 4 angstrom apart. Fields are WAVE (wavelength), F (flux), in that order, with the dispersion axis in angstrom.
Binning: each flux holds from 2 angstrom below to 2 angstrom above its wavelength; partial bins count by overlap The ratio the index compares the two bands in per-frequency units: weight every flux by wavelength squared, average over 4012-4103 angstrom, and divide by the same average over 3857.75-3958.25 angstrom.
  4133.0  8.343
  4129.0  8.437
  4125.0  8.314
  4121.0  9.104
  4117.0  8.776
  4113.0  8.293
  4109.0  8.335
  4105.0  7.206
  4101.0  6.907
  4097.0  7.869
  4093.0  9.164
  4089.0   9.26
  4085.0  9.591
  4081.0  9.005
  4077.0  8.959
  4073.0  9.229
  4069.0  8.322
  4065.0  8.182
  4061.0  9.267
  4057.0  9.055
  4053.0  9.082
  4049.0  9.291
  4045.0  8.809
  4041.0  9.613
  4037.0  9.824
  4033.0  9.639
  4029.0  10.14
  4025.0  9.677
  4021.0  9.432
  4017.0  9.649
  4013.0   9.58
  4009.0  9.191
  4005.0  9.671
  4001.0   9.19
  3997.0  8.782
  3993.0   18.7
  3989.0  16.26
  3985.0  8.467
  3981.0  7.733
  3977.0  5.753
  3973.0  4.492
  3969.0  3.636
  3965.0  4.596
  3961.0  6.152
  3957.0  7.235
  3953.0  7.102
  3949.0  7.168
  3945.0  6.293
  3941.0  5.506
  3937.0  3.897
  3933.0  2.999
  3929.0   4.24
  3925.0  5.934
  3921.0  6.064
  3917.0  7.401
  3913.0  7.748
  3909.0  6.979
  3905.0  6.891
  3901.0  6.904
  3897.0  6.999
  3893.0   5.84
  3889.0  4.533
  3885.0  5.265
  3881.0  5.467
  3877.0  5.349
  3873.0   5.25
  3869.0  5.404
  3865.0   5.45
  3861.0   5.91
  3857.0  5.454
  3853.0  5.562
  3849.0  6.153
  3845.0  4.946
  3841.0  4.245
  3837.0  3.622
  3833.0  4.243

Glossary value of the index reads 1.66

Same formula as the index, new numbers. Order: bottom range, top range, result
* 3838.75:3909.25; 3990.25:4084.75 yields 1.86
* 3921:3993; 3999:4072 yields 1.45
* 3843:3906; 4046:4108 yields 1.69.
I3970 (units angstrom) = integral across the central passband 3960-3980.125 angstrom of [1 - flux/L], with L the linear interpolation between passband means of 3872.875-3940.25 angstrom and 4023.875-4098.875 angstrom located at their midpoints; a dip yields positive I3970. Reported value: 6.0 angstrom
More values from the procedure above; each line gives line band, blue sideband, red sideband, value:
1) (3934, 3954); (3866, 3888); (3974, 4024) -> 5.5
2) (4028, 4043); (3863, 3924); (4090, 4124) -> -4.5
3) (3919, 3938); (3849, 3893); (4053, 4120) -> 4.8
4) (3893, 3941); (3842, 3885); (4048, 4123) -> 1.6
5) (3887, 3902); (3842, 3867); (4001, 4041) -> 1.2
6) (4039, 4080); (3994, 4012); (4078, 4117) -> -0.1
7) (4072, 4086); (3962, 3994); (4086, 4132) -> -1.4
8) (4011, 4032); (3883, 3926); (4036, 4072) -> -3.0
